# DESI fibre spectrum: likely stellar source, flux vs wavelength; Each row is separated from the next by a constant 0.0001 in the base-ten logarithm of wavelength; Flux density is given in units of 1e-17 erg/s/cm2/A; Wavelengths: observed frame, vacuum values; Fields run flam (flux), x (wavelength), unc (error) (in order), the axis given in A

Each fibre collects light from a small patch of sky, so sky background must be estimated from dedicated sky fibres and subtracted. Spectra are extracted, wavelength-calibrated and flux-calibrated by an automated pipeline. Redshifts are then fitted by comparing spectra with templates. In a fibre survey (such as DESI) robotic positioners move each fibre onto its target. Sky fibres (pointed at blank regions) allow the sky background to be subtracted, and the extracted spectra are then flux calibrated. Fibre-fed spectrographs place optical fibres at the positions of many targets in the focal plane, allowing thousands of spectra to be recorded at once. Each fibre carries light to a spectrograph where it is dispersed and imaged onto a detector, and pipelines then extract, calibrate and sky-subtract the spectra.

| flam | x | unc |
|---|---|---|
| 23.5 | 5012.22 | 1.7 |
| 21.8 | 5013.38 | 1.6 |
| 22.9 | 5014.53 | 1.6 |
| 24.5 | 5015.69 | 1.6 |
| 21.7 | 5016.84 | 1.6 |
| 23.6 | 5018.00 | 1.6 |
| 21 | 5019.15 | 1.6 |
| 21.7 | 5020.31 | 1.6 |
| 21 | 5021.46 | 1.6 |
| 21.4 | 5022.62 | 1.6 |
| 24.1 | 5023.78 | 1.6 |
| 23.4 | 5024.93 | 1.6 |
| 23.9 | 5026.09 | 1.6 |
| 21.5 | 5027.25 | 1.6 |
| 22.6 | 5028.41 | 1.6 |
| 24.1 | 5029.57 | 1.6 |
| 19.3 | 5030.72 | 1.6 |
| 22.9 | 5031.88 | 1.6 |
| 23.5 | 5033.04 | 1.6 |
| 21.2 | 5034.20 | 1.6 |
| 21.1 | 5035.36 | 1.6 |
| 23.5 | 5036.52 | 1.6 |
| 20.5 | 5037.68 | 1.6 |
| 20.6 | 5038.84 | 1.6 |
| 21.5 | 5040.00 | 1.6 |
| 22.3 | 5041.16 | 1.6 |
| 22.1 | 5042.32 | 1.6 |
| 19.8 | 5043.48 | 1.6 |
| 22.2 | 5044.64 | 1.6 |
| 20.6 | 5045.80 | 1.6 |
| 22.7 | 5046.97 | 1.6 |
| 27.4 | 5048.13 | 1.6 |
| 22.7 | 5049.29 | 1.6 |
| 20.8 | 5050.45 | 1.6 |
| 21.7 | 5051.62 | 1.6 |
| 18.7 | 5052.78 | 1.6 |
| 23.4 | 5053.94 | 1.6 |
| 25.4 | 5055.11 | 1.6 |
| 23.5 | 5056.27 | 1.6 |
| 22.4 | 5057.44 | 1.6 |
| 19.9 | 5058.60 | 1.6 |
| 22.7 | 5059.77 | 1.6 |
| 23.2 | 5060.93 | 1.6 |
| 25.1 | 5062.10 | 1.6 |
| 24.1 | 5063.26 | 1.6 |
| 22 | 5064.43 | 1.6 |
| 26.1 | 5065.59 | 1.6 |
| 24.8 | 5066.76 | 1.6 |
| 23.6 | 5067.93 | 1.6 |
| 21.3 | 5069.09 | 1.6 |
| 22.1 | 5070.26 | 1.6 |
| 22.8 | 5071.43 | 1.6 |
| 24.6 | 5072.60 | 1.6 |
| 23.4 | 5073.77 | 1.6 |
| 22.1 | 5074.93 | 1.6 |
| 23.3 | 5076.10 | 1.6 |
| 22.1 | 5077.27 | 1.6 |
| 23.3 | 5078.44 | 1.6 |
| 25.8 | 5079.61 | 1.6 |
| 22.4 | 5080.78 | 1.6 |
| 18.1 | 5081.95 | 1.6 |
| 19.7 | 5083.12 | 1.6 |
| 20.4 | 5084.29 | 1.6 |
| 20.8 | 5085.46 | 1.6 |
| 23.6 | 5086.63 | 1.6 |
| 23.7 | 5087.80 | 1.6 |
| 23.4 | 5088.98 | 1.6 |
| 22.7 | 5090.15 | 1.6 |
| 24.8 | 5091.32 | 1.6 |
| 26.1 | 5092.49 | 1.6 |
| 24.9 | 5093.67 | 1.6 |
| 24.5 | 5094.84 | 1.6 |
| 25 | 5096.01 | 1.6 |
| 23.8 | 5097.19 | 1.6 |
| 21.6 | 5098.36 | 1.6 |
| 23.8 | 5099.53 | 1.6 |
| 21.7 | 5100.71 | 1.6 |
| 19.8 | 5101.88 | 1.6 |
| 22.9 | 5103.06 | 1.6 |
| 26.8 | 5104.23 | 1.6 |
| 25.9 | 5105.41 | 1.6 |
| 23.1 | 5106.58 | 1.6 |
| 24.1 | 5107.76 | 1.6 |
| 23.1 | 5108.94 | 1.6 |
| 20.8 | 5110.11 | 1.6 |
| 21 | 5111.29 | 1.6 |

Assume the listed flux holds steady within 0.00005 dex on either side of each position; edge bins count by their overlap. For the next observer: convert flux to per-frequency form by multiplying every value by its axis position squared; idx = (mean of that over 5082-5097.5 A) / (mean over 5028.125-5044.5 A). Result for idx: 1.1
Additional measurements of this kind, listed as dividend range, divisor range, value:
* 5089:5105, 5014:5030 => 1.08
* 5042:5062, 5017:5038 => 1.02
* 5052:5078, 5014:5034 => 1.04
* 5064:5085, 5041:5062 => 1.02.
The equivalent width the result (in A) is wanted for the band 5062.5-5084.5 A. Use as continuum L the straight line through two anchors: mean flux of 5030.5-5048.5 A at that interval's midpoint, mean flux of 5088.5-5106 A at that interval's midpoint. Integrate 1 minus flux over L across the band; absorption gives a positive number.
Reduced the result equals 0.2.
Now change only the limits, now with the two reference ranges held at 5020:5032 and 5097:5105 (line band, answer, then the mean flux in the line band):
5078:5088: 0.4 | 21.9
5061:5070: -0.4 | 23.8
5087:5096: -0.6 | 24.3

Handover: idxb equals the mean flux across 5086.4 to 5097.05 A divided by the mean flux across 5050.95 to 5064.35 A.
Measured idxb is 1.1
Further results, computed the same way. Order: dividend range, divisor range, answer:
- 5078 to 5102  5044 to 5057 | 1.01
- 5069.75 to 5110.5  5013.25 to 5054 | 1.04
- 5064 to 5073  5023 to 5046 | 1.06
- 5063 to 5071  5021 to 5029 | 1.04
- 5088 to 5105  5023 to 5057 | 1.06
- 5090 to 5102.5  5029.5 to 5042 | 1.08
